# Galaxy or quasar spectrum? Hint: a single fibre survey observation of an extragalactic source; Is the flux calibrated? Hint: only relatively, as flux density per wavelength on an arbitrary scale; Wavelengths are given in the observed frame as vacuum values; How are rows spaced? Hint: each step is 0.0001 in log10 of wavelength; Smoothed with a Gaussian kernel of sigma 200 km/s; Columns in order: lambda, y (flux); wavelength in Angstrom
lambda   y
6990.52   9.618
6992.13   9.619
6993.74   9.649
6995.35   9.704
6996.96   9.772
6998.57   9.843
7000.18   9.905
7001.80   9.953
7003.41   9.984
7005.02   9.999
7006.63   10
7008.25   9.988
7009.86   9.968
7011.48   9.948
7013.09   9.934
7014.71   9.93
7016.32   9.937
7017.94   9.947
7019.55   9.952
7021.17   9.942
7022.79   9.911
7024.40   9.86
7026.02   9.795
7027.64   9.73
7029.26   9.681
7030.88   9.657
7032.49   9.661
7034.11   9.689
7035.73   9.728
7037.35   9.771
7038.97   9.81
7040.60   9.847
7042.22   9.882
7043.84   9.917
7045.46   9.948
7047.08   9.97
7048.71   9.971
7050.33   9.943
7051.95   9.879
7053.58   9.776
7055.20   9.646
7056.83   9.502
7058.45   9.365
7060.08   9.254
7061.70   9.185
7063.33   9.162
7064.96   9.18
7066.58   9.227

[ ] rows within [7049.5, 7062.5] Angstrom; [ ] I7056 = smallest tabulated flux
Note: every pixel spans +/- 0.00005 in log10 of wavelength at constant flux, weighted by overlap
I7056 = 9.185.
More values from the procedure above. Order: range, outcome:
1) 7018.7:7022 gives 9.942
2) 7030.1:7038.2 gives 9.657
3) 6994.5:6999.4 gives 9.704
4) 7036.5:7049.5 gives 9.771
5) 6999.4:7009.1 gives 9.905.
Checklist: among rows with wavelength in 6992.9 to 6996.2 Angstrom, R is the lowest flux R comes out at 9.649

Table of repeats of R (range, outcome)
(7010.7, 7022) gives 9.93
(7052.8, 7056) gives 9.646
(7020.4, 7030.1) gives 9.681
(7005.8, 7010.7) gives 9.968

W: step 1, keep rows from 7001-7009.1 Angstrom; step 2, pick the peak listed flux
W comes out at 10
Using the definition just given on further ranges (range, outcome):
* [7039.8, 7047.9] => 9.97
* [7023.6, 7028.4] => 9.86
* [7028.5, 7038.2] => 9.771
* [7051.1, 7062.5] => 9.879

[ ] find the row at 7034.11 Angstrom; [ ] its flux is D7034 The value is 9.689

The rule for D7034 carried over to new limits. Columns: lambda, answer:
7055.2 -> 9.646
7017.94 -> 9.947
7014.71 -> 9.93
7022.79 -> 9.911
